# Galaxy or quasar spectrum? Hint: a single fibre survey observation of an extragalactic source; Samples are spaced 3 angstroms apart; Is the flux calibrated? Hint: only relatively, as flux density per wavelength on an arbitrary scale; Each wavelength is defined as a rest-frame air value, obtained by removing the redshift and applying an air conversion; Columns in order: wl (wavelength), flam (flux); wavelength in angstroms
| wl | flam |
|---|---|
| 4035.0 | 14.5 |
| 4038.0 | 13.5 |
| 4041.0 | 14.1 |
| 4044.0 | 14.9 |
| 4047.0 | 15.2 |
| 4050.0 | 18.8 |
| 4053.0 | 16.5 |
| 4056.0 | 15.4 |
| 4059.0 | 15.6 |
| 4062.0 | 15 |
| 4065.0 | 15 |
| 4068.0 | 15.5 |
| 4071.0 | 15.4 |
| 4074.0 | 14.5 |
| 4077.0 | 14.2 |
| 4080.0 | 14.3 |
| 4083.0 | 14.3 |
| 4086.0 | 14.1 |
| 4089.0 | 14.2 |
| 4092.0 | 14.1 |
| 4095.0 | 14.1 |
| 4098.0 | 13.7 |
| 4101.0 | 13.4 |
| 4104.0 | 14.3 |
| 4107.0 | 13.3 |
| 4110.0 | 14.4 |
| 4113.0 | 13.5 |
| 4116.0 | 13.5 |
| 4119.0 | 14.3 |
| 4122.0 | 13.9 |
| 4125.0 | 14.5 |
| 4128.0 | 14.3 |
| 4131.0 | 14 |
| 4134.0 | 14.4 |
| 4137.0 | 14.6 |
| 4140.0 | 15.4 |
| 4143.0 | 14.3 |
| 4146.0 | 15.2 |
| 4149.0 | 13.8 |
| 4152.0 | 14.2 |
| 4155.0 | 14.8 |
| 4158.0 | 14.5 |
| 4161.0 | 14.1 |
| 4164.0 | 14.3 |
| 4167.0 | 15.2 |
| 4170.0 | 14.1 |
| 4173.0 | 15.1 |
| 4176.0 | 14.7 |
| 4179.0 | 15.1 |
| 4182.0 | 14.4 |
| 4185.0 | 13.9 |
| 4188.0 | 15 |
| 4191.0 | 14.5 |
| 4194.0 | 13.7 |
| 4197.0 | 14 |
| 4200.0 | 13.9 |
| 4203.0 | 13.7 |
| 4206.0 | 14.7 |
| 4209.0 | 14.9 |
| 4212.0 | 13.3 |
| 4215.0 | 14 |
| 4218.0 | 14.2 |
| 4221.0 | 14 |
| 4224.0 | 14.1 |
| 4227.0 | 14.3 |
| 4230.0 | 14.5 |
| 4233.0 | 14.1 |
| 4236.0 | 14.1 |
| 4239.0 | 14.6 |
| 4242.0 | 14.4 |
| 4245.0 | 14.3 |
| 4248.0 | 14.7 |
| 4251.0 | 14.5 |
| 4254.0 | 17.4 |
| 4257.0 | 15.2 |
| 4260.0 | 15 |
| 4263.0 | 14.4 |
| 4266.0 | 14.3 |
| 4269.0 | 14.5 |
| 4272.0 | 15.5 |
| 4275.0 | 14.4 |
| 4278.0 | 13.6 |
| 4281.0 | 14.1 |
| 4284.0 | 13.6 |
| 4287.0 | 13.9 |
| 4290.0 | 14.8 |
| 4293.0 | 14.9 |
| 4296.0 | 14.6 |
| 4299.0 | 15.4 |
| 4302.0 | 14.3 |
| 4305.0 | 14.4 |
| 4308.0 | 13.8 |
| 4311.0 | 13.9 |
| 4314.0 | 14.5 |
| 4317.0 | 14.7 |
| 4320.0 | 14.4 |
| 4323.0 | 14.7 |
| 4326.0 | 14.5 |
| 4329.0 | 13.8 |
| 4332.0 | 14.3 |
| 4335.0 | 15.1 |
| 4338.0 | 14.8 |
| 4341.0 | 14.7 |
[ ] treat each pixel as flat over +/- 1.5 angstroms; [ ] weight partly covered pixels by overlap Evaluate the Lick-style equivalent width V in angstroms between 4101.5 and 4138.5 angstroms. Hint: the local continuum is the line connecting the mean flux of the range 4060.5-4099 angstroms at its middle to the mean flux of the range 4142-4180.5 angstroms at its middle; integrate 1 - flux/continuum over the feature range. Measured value 1.20 angstroms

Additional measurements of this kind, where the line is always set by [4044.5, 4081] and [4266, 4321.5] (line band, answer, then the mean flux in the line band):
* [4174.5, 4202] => 1.0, 14.3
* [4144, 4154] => 0.4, 14.4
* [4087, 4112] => 2.2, 13.9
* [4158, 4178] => 0.5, 14.6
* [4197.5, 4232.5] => 1.5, 14.1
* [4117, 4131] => 0.9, 14.2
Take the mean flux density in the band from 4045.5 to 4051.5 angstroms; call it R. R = 17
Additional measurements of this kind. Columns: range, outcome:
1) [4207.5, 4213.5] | 14.1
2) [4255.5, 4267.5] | 14.7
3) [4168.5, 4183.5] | 14.7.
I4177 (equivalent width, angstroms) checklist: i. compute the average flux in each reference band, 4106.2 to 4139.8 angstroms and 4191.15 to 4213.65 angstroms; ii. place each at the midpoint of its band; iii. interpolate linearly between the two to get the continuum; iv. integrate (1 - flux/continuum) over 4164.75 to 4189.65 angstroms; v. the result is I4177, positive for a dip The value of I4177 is -1.1 angstroms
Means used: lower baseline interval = 14.1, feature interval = 14.7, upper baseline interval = 14.1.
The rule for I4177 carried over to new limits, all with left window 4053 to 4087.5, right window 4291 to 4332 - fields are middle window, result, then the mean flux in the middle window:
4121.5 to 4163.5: 1.0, 14.4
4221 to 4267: -0.2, 14.6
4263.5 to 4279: 0.0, 14.5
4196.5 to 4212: 0.5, 14.2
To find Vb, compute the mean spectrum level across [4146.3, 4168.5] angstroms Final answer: 14.5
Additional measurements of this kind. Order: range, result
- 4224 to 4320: 14.5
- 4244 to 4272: 15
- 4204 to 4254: 14.4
